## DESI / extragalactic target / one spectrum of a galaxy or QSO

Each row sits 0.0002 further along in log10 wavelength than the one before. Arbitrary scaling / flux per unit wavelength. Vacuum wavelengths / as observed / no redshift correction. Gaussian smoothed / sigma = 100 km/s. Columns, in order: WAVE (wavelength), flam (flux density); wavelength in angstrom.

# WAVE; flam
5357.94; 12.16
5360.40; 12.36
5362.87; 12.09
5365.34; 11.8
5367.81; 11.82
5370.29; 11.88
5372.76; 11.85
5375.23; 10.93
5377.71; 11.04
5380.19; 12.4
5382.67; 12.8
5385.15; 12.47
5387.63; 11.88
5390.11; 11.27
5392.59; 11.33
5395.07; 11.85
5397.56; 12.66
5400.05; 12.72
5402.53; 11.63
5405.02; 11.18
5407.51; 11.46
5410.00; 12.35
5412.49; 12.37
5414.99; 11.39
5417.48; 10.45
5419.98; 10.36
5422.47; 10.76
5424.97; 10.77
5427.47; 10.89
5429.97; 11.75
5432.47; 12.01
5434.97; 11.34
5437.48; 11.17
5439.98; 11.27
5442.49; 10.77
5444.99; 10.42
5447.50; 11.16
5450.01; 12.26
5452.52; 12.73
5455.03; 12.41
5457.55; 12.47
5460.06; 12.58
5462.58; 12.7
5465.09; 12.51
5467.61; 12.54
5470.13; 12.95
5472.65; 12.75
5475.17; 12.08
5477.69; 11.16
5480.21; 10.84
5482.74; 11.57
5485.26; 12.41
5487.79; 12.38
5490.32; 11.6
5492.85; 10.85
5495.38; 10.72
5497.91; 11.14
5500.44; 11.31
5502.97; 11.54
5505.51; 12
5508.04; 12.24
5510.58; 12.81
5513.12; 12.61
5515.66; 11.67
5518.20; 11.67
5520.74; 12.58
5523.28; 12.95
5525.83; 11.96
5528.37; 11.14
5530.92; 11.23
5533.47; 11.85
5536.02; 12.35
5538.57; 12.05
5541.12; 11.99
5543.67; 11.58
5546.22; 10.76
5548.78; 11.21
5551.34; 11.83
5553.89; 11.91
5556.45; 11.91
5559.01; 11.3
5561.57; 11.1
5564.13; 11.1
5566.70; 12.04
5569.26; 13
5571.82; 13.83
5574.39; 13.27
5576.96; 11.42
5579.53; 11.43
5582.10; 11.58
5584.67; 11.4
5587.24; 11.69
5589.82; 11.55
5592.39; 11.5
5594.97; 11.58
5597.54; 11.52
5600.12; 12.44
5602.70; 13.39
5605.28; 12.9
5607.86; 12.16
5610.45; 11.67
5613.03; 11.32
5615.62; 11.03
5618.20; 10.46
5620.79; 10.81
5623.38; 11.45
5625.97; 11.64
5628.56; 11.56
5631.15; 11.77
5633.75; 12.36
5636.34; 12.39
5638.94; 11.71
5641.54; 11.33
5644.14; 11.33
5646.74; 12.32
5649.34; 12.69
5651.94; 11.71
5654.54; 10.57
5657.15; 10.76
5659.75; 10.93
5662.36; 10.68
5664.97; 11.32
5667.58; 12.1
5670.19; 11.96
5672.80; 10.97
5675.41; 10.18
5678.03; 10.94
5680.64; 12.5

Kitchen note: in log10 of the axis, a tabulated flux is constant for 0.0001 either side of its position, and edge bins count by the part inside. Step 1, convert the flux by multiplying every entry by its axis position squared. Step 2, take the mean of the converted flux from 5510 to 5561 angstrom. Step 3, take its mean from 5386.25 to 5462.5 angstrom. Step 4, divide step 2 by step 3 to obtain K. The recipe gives 1.06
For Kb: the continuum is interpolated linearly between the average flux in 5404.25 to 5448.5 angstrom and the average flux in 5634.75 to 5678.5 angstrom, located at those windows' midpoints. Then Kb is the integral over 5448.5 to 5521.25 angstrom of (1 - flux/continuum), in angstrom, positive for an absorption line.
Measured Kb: -4.9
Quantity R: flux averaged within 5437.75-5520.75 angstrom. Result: 11.9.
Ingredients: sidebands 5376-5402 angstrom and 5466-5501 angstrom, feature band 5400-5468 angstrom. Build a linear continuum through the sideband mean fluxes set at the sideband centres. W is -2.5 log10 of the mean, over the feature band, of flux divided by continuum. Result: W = 0.024 mag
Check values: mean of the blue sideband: 12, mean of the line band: 11.6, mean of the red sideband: 11.8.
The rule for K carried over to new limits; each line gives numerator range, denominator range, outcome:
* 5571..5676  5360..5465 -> 1.08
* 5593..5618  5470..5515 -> 1.05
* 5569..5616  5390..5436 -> 1.12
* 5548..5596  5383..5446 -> 1.09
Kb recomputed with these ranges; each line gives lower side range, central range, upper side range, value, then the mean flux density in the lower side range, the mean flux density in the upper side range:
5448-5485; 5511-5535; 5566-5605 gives 0.4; 12.2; 12.1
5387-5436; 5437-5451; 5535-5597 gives 0.5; 11.5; 11.8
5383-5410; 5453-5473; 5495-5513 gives -1.3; 11.9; 11.8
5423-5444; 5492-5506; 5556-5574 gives 0.5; 11.2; 12.1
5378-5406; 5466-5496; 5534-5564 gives -0.2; 12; 11.6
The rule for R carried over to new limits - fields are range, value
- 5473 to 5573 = 11.8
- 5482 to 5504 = 11.5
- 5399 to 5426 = 11.4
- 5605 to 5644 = 11.6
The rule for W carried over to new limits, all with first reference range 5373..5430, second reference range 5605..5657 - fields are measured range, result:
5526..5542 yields -0.02 mag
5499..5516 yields -0.04 mag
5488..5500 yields 0.04 mag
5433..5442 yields 0.03 mag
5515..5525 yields -0.06 mag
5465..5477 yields -0.08 mag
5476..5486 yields 0.01 mag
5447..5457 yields -0.06 mag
